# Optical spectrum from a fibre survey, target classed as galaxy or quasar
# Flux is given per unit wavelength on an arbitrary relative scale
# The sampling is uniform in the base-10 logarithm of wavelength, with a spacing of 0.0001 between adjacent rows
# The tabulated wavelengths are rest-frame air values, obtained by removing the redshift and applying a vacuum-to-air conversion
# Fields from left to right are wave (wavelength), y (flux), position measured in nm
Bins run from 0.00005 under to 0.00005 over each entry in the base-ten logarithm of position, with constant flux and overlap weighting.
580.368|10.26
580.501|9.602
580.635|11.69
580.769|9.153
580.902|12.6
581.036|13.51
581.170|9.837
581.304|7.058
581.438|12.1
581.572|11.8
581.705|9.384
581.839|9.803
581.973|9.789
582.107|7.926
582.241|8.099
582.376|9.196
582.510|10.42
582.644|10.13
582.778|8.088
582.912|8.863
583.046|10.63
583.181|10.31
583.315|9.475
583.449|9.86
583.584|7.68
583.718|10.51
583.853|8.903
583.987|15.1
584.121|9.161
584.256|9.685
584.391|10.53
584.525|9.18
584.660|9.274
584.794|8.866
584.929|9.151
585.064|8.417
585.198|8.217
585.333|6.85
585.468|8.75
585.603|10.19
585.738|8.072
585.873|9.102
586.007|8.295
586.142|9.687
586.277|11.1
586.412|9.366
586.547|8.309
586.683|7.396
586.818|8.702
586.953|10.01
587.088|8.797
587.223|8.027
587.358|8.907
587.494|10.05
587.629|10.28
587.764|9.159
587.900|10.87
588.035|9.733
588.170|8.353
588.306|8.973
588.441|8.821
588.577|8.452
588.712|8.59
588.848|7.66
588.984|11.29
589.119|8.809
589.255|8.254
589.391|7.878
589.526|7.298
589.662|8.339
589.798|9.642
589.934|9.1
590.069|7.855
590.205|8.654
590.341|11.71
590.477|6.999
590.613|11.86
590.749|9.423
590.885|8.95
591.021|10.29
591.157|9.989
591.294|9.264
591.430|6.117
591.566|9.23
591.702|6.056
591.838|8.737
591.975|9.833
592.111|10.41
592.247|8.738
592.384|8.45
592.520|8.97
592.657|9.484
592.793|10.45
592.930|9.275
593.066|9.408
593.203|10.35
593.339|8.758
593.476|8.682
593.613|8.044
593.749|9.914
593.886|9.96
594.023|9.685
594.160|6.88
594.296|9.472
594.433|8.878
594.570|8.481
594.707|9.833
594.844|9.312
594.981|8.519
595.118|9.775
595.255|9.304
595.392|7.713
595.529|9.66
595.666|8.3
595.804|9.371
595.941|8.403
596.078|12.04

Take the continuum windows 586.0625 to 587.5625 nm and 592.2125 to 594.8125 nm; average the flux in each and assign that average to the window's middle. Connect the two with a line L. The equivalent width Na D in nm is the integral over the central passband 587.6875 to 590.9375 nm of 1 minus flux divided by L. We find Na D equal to 0.03 nm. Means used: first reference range 9.11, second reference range 9.15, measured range 9.03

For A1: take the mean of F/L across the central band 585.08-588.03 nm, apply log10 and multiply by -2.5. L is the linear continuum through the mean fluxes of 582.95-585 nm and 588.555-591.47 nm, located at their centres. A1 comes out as 0.05 mag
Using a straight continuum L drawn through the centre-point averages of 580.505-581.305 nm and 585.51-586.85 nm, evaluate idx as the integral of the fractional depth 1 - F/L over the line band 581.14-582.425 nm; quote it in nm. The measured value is 0.129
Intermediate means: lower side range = 10.8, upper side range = 9.02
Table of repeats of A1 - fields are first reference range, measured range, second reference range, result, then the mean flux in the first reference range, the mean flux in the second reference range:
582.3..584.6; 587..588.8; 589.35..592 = 0.01 mag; 9.85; 8.86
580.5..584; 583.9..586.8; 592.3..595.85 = 0.06 mag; 9.99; 9.11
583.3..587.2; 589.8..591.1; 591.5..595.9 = -0.04 mag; 9.25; 9.06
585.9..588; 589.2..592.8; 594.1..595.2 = 0.02 mag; 9.27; 8.92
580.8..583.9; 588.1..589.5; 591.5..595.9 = 0.09 mag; 9.82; 9.06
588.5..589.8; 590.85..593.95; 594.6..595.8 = -0.03 mag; 8.57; 9.05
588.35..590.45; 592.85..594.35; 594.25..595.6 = -0.01 mag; 8.79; 9.09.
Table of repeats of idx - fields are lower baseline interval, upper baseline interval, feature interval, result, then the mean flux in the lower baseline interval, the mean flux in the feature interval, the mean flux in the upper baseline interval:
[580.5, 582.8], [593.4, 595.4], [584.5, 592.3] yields 0.43 nm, 10.1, 8.97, 9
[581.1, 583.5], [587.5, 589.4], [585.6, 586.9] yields 0.05 nm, 9.6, 8.97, 9.15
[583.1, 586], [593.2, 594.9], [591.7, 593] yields -0.01 nm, 9.38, 9.19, 9.05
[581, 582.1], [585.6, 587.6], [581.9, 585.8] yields 0.13 nm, 10.2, 9.36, 9.05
